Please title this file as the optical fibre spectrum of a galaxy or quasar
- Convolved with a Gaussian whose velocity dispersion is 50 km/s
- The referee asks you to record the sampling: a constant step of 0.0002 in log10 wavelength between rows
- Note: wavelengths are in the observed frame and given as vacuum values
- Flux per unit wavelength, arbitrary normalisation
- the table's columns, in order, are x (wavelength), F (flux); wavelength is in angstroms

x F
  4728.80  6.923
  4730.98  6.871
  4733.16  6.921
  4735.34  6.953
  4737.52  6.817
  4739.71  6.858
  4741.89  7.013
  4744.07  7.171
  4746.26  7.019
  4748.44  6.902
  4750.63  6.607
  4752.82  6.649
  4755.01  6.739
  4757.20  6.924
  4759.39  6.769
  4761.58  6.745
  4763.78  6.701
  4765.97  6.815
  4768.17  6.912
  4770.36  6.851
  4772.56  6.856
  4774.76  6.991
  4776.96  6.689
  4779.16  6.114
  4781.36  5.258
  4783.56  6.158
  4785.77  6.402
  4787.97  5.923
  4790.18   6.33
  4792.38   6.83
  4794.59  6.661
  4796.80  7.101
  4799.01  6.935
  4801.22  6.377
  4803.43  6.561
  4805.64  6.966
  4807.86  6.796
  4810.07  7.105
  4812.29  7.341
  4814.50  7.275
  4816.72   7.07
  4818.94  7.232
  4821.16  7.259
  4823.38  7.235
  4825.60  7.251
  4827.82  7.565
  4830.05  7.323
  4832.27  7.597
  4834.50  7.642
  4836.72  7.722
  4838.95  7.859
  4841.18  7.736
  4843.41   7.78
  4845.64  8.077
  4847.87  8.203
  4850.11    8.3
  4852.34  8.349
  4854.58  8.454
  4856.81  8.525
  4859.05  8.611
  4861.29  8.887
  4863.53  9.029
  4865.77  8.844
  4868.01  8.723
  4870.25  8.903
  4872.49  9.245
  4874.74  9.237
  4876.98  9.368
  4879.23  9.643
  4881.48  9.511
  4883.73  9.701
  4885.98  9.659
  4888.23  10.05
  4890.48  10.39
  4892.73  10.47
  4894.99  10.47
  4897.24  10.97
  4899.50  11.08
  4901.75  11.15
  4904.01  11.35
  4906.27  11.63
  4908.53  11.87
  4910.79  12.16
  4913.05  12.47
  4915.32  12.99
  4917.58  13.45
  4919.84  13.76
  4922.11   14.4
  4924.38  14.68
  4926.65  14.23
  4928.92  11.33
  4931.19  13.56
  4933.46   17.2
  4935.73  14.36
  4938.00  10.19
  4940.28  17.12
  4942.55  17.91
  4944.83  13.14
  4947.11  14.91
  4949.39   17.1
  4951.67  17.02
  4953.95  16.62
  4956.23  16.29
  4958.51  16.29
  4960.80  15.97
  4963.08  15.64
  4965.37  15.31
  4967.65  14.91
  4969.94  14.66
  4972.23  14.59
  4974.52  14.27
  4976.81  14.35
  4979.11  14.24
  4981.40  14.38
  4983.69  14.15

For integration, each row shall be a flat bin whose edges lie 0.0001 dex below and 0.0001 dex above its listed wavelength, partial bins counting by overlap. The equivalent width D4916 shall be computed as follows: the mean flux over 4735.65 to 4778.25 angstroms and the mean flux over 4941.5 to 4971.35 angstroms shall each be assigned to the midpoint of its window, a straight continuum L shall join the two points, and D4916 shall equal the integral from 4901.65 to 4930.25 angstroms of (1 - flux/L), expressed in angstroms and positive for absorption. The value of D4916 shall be 2.5 angstroms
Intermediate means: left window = 6.84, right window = 15.8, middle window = 12.8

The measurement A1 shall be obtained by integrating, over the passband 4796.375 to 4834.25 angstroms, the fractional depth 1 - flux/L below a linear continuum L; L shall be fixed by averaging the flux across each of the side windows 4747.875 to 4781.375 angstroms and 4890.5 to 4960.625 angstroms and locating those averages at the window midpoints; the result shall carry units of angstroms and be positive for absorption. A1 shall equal 7.5 angstroms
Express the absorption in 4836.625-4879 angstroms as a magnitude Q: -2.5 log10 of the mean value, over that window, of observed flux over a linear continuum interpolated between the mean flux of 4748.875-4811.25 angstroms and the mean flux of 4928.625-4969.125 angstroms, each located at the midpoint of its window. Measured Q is 0.24 mag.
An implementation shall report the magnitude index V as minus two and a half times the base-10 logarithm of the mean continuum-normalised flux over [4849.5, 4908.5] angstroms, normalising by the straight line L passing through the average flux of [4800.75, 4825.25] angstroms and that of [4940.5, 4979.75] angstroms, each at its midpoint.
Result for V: 0.12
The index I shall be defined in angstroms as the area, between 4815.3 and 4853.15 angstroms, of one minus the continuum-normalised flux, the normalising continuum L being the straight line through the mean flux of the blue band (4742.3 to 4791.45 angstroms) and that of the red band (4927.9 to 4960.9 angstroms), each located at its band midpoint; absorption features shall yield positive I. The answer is 8.6 angstroms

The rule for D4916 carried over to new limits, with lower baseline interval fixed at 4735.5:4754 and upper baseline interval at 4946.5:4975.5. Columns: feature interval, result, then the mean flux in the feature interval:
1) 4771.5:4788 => 3.92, 6.32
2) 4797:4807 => 2.67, 6.75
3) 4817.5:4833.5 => 4.44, 7.35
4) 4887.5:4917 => 4.30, 11.4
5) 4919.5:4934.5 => 0.14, 14.2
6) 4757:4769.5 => 1.36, 6.81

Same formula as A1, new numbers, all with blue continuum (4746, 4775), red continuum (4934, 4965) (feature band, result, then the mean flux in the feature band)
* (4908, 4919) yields 1.0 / 12.7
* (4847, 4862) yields 3.6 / 8.47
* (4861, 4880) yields 4.5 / 9.1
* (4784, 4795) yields 2.4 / 6.4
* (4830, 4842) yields 3.1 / 7.68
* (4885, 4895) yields 2.1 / 10.2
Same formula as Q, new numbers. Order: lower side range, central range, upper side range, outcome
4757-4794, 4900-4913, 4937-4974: 0.12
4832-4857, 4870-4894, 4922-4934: 0.11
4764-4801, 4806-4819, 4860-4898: 0.06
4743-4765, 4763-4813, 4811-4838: 0.07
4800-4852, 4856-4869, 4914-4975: 0.11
